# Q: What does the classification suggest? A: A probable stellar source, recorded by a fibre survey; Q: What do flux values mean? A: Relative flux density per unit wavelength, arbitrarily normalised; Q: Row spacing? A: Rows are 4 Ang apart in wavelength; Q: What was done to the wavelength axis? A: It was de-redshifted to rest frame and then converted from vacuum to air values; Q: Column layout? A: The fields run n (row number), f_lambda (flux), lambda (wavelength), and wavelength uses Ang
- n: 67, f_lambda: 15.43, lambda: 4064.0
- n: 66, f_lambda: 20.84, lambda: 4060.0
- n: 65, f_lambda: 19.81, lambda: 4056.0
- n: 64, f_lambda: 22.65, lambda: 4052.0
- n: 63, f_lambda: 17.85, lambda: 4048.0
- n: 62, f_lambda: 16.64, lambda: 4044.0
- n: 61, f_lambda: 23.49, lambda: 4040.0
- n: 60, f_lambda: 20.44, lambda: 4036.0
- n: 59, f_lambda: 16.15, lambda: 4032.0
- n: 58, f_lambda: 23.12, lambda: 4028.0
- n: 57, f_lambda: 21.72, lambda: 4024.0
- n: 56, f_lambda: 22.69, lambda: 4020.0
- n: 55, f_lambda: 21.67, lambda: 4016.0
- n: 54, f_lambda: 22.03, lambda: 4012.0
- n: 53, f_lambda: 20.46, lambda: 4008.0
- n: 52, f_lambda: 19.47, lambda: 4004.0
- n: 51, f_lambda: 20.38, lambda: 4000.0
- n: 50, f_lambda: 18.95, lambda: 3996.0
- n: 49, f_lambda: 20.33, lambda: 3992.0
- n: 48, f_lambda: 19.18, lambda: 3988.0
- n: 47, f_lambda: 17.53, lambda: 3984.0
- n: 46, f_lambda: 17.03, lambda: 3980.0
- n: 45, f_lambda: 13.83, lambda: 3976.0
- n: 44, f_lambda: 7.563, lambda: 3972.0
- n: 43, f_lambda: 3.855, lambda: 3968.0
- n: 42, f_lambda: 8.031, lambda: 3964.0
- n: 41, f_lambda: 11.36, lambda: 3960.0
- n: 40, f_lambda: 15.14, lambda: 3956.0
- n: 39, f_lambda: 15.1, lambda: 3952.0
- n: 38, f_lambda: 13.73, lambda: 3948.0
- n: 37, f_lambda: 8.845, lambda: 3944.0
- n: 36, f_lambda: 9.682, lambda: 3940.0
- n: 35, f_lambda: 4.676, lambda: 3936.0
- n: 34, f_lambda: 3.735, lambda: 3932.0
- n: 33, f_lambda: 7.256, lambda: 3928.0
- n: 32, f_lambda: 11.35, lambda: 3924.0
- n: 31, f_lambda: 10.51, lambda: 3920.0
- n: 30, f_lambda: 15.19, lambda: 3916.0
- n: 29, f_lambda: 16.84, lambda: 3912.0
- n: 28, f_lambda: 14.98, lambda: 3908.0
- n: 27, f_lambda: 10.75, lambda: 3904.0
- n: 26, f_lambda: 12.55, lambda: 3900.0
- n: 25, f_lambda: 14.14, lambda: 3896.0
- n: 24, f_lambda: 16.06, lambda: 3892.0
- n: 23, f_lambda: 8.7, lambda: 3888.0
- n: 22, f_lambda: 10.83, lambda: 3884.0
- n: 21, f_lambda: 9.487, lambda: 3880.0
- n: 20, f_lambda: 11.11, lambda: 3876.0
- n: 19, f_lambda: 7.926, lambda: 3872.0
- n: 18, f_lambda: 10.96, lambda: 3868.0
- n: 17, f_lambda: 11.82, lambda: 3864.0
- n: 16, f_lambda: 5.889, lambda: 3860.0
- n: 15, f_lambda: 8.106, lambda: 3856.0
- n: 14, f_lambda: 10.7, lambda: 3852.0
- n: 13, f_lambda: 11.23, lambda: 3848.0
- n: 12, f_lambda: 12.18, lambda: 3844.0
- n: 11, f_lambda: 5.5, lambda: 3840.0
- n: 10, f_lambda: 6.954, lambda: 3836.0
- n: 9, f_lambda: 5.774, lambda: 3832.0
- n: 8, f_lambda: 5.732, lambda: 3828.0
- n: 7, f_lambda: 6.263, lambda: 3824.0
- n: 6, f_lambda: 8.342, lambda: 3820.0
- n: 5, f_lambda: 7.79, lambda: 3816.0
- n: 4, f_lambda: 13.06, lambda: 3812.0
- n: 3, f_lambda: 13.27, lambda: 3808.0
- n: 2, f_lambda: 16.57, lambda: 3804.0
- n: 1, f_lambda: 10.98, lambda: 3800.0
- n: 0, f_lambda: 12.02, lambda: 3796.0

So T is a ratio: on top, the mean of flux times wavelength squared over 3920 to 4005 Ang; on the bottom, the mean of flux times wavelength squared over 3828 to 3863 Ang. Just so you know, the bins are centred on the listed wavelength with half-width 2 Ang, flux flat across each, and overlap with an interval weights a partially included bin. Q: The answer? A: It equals 1.63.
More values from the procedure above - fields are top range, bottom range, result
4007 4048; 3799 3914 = 2.15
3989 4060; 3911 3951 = 2.12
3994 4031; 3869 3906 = 1.99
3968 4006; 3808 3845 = 2.20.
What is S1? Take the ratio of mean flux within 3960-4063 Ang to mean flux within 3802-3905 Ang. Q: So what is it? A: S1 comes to 1.8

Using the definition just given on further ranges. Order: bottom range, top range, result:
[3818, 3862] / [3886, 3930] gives 1.60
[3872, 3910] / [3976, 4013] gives 1.61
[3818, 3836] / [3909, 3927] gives 2.01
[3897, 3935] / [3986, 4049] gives 1.79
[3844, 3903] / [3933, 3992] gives 1.12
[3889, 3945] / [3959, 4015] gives 1.42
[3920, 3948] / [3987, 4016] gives 2.46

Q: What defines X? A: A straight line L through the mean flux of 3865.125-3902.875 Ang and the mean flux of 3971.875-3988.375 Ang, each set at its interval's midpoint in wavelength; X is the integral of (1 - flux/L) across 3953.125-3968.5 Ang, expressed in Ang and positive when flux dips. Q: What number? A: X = 4.3 Ang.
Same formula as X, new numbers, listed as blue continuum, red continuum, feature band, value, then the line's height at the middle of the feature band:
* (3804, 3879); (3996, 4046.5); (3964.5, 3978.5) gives 7.1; 17.4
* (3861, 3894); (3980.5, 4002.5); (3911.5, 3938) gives 8.3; 14.2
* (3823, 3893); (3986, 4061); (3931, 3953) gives 8.4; 14.9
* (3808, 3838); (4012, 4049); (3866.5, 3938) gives 9.7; 12.8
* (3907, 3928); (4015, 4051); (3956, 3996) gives 8.1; 16.8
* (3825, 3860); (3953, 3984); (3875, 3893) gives -3.4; 9.21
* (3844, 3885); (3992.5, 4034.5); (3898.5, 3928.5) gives 1.5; 13.4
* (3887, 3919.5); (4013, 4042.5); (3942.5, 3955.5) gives 2.8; 16.5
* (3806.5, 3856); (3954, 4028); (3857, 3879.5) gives 2.6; 10.7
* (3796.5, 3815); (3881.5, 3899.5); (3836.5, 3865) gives 8.0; 12.7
